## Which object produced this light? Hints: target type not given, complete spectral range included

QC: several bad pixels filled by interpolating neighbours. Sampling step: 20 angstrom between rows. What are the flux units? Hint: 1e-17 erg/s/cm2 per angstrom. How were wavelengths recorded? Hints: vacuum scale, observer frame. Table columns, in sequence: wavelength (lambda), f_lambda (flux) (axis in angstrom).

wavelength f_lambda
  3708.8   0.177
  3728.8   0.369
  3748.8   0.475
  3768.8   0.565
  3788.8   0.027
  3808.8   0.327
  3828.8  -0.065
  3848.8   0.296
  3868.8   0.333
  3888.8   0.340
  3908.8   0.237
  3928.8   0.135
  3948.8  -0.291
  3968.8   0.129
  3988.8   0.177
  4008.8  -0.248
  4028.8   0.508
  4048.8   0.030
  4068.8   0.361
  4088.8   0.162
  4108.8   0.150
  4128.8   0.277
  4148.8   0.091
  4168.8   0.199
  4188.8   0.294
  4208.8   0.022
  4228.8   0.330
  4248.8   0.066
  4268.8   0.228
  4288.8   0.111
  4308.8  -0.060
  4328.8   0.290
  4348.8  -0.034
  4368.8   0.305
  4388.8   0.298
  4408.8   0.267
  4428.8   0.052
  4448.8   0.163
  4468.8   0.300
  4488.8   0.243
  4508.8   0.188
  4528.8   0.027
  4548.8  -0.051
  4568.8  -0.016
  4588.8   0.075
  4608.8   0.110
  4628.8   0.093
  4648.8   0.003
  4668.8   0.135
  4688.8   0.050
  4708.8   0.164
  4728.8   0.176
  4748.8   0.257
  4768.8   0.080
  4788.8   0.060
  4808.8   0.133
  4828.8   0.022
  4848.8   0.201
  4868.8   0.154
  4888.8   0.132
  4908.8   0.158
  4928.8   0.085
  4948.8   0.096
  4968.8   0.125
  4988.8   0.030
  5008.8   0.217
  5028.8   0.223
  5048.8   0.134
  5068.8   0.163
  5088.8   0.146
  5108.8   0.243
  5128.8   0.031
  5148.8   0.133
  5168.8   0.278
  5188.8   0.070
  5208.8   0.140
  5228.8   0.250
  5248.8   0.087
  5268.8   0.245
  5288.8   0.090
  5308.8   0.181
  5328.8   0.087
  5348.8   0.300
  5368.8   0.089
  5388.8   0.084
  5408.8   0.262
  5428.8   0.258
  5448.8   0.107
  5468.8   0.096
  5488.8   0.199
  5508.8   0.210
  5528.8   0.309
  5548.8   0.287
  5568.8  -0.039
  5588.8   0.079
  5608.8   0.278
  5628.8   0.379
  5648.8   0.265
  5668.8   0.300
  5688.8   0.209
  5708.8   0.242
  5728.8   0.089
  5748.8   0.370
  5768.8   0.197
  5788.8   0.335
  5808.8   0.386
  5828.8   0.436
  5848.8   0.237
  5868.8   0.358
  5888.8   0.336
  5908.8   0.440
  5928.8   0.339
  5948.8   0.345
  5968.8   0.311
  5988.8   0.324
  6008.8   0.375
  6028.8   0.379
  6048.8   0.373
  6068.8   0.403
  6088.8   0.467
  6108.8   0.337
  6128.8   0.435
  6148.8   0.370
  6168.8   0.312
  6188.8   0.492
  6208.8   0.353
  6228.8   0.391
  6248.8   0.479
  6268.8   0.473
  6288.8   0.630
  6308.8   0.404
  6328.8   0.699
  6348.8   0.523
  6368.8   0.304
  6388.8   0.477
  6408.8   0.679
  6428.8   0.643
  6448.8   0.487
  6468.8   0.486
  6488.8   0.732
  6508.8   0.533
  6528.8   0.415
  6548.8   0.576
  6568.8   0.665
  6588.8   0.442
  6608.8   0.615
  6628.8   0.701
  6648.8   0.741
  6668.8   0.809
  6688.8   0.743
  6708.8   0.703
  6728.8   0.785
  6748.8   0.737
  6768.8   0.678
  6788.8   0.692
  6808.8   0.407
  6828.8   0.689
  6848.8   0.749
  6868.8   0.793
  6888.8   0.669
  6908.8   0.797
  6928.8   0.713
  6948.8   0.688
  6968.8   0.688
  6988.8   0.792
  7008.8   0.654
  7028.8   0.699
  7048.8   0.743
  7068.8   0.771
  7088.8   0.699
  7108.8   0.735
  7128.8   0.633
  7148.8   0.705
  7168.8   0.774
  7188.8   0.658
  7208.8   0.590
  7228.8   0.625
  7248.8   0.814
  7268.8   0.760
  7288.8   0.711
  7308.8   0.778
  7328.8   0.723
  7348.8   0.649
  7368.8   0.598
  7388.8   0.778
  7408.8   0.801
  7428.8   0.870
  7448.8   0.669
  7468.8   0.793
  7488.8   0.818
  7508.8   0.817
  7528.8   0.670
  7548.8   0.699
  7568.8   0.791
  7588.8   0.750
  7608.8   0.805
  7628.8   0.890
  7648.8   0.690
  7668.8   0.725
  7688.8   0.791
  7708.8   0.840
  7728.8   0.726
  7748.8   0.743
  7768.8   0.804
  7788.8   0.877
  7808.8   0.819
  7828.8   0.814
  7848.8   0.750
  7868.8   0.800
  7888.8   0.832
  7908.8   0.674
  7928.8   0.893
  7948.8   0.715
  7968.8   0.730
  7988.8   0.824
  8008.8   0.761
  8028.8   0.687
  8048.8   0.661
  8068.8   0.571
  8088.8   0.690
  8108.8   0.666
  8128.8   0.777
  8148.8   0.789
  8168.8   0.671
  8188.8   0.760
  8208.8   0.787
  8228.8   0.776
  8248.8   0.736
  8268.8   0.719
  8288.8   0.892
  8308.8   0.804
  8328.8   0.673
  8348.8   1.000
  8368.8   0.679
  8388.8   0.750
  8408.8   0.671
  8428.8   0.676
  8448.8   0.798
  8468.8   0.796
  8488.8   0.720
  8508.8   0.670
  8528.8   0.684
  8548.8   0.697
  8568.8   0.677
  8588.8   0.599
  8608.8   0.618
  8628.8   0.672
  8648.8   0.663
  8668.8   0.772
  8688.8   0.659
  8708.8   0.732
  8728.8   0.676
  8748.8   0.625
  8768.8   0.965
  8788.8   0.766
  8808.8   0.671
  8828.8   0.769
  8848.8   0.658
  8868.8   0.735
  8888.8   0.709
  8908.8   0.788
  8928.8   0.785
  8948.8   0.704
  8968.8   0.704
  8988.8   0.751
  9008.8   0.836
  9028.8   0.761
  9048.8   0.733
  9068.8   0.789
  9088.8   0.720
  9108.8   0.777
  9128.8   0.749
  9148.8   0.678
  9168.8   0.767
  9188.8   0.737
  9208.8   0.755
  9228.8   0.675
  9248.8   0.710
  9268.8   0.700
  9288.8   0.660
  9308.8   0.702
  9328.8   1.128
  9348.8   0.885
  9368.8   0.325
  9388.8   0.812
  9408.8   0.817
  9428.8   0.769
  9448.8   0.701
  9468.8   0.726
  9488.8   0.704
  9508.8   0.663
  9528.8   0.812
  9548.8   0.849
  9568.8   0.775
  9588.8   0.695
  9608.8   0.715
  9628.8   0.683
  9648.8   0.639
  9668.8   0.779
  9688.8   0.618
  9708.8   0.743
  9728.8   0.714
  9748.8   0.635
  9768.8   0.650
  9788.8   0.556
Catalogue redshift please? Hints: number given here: 0.660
